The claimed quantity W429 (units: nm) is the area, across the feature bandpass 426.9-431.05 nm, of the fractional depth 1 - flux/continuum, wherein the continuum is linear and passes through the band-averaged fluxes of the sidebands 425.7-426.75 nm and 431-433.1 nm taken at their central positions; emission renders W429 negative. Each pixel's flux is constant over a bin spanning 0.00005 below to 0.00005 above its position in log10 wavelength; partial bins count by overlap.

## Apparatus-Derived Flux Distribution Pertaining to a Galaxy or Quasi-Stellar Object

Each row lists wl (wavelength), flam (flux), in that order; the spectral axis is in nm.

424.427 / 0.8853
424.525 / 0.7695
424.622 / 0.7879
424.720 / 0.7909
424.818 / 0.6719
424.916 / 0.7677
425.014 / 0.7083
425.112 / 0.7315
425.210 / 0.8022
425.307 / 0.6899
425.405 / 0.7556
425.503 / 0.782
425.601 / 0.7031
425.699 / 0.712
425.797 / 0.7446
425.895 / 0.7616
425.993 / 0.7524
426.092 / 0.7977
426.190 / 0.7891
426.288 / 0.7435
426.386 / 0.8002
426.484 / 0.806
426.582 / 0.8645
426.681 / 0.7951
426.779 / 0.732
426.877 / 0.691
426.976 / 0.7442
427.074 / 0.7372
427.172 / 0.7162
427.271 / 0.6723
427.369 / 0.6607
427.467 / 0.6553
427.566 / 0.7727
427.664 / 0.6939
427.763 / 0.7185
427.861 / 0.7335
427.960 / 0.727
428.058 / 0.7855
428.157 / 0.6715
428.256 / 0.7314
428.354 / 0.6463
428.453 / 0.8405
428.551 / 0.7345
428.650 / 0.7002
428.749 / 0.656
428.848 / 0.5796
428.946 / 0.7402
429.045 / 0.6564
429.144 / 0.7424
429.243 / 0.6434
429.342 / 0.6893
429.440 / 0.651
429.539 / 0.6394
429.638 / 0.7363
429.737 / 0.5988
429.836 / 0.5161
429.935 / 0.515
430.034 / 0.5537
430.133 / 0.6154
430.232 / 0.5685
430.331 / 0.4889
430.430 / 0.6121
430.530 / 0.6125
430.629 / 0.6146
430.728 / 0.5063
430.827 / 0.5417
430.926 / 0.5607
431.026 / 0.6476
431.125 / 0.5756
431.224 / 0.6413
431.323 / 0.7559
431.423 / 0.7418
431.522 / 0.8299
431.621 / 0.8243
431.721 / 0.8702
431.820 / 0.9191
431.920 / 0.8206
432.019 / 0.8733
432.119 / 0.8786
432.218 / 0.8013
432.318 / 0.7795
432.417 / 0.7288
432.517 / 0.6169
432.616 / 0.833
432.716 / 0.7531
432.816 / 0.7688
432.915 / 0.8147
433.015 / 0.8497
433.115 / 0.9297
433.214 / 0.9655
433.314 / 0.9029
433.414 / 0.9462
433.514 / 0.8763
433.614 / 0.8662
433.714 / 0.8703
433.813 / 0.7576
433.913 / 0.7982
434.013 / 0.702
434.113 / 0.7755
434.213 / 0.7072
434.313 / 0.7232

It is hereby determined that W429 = 0.65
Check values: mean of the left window 0.781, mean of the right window 0.781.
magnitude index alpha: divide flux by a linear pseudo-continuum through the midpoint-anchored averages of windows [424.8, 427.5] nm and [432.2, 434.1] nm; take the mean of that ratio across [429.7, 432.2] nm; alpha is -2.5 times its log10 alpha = 0.188 mag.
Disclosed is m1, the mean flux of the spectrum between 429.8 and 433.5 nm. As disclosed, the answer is 0.726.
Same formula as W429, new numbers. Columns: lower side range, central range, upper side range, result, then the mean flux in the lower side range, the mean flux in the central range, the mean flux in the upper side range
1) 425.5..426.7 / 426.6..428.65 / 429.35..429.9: -0.04 nm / 0.772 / 0.724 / 0.631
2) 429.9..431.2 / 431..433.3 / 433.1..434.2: -0.27 nm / 0.572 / 0.796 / 0.847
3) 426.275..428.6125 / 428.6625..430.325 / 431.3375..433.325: 0.31 nm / 0.736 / 0.629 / 0.822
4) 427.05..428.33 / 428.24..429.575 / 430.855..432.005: 0.06 nm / 0.712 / 0.689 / 0.745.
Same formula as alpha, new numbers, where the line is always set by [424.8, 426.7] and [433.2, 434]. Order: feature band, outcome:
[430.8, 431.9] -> 0.15 mag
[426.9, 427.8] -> 0.11 mag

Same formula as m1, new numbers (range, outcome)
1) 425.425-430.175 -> 0.708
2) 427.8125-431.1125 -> 0.643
